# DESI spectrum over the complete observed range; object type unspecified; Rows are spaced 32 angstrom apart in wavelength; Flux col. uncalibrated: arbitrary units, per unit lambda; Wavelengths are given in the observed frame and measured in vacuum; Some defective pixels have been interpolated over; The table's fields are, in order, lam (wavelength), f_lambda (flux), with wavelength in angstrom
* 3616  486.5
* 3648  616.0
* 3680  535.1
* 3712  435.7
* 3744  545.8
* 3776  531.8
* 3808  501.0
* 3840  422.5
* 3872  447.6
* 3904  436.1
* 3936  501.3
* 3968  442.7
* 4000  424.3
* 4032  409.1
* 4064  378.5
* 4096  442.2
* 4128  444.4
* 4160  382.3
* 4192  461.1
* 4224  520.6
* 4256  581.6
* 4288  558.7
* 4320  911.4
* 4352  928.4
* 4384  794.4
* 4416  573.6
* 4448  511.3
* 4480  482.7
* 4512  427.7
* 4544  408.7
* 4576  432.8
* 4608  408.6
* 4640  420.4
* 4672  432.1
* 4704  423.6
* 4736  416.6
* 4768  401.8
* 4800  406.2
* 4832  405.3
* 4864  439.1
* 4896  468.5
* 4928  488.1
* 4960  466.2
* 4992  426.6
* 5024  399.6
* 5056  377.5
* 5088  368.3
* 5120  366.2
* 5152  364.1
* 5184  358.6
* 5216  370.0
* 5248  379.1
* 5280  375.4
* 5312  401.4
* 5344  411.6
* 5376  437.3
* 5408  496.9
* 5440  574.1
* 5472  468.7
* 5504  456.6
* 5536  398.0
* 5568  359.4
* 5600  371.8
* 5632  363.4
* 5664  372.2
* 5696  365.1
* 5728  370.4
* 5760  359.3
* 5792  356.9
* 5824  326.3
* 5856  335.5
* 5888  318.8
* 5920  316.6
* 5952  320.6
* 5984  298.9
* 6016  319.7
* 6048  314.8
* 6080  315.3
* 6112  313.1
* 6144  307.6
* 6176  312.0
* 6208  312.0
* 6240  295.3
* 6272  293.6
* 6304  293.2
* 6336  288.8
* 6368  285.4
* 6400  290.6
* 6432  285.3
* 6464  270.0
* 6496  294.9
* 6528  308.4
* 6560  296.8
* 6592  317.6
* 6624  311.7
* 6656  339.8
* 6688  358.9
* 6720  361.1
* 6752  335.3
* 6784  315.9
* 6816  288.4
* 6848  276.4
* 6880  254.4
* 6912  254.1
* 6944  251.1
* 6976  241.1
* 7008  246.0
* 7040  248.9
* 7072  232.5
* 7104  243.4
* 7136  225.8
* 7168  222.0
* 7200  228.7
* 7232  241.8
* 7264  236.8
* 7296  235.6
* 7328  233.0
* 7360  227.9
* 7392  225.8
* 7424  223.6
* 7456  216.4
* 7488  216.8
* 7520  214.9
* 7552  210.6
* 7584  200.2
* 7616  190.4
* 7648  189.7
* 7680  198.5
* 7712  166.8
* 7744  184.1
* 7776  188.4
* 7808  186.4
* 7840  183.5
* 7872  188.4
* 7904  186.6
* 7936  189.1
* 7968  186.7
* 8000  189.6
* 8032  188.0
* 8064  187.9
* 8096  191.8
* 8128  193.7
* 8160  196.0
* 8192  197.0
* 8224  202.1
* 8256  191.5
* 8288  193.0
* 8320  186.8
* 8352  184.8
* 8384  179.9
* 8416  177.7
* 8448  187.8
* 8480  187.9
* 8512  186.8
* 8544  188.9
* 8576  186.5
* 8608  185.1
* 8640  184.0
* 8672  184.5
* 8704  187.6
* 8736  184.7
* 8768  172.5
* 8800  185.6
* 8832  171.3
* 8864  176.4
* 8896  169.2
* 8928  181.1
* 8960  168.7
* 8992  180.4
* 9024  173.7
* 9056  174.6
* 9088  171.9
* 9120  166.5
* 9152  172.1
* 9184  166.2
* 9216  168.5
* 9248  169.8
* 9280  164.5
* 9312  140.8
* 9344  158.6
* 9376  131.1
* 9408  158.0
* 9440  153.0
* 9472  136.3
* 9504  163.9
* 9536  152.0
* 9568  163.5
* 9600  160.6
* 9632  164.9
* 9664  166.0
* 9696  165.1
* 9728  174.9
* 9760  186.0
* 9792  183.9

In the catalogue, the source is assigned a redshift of 2.530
